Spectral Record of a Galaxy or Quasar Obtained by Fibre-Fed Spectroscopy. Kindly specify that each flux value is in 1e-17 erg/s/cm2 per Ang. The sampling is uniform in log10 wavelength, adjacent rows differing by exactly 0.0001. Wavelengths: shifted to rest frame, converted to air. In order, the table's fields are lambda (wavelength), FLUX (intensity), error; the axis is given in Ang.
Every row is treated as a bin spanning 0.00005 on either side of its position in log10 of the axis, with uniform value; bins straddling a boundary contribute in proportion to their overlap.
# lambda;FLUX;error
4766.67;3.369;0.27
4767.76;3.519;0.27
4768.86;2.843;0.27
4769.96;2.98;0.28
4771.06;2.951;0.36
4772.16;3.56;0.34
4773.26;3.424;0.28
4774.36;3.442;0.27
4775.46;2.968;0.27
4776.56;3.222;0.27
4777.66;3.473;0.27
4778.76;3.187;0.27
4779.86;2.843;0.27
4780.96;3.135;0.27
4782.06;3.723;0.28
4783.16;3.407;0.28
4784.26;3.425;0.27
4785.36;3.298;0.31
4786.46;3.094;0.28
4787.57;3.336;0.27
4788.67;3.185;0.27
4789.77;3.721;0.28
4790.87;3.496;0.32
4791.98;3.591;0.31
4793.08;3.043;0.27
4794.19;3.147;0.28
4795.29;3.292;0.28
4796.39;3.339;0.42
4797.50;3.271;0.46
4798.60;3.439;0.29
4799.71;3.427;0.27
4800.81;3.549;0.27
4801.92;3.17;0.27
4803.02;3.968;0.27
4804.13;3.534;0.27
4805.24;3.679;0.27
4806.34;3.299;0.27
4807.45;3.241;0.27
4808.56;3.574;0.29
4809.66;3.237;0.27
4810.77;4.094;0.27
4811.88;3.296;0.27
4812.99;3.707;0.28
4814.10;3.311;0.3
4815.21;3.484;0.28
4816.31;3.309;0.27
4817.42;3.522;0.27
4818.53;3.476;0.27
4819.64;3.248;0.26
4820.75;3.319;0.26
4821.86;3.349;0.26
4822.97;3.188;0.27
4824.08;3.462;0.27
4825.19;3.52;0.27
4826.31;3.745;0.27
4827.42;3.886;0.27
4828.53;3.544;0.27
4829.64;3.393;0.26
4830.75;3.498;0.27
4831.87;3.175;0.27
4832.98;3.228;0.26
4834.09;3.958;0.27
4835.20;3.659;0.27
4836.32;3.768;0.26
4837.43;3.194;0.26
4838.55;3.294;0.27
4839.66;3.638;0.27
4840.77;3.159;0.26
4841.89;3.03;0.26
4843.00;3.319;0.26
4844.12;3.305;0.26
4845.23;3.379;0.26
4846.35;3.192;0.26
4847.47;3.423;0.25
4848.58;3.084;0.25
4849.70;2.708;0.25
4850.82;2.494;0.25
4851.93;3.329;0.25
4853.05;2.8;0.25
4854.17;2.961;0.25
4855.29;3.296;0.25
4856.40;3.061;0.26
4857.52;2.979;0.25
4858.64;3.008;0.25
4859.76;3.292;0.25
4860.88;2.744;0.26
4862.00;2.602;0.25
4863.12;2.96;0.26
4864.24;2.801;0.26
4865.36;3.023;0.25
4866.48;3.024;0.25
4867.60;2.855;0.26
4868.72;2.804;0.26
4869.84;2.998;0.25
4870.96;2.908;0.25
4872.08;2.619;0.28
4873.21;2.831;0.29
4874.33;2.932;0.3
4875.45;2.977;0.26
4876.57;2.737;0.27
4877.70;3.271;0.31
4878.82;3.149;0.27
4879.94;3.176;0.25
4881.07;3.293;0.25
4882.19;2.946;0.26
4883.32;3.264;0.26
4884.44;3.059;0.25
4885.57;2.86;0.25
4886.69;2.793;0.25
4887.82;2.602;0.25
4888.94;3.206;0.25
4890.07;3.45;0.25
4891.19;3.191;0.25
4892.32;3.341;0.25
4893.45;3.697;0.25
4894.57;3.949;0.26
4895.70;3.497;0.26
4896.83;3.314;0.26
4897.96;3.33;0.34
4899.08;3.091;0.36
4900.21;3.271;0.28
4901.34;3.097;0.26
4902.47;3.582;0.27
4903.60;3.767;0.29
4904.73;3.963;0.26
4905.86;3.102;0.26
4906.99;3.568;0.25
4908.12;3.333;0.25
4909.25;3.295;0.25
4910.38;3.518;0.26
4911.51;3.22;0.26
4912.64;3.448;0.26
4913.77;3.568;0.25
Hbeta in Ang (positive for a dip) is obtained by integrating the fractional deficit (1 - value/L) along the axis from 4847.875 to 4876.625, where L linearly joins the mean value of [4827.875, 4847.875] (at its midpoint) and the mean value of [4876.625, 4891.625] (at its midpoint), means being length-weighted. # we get 2.8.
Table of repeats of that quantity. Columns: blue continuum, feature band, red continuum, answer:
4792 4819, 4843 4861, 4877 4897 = 1.3 Ang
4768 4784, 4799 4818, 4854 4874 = -2.3 Ang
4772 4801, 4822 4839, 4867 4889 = -1.9 Ang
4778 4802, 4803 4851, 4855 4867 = -4.0 Ang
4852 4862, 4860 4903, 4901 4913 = 1.9 Ang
